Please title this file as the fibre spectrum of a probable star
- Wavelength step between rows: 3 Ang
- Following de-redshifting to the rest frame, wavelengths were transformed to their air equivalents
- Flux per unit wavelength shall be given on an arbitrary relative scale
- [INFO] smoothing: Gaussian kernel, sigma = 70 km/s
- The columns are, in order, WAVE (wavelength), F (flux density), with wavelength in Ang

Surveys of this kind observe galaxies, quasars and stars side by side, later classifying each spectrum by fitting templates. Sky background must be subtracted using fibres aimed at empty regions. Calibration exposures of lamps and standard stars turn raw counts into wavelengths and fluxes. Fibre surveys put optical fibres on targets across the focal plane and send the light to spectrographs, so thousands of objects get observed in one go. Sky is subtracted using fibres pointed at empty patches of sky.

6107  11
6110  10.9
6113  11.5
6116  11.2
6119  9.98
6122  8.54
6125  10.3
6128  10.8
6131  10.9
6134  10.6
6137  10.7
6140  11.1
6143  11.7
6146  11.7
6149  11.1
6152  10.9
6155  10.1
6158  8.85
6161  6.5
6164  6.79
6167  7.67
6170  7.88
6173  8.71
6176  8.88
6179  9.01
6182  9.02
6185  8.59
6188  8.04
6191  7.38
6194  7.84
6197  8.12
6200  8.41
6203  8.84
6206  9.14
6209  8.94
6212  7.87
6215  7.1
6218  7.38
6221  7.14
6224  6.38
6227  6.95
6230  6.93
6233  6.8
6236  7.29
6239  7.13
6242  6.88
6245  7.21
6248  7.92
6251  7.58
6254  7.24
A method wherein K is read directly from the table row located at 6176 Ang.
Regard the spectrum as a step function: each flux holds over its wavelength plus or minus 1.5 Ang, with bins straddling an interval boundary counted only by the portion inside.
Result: 8.88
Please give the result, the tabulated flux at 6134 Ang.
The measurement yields 10.6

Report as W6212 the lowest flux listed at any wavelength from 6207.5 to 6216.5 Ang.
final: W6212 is 7.1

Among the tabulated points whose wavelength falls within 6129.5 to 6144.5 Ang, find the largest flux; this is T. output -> 11.7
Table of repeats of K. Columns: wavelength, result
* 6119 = 9.98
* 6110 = 10.9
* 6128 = 10.8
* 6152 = 10.9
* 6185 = 8.59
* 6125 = 10.3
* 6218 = 7.38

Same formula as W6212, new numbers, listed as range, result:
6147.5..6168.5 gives 6.5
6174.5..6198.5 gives 7.38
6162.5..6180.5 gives 6.79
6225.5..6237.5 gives 6.8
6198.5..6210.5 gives 8.41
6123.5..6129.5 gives 10.3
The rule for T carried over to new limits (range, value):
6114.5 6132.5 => 11.2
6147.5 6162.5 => 11.1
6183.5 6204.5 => 8.84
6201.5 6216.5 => 9.14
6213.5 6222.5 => 7.38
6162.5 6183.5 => 9.02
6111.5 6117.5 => 11.5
